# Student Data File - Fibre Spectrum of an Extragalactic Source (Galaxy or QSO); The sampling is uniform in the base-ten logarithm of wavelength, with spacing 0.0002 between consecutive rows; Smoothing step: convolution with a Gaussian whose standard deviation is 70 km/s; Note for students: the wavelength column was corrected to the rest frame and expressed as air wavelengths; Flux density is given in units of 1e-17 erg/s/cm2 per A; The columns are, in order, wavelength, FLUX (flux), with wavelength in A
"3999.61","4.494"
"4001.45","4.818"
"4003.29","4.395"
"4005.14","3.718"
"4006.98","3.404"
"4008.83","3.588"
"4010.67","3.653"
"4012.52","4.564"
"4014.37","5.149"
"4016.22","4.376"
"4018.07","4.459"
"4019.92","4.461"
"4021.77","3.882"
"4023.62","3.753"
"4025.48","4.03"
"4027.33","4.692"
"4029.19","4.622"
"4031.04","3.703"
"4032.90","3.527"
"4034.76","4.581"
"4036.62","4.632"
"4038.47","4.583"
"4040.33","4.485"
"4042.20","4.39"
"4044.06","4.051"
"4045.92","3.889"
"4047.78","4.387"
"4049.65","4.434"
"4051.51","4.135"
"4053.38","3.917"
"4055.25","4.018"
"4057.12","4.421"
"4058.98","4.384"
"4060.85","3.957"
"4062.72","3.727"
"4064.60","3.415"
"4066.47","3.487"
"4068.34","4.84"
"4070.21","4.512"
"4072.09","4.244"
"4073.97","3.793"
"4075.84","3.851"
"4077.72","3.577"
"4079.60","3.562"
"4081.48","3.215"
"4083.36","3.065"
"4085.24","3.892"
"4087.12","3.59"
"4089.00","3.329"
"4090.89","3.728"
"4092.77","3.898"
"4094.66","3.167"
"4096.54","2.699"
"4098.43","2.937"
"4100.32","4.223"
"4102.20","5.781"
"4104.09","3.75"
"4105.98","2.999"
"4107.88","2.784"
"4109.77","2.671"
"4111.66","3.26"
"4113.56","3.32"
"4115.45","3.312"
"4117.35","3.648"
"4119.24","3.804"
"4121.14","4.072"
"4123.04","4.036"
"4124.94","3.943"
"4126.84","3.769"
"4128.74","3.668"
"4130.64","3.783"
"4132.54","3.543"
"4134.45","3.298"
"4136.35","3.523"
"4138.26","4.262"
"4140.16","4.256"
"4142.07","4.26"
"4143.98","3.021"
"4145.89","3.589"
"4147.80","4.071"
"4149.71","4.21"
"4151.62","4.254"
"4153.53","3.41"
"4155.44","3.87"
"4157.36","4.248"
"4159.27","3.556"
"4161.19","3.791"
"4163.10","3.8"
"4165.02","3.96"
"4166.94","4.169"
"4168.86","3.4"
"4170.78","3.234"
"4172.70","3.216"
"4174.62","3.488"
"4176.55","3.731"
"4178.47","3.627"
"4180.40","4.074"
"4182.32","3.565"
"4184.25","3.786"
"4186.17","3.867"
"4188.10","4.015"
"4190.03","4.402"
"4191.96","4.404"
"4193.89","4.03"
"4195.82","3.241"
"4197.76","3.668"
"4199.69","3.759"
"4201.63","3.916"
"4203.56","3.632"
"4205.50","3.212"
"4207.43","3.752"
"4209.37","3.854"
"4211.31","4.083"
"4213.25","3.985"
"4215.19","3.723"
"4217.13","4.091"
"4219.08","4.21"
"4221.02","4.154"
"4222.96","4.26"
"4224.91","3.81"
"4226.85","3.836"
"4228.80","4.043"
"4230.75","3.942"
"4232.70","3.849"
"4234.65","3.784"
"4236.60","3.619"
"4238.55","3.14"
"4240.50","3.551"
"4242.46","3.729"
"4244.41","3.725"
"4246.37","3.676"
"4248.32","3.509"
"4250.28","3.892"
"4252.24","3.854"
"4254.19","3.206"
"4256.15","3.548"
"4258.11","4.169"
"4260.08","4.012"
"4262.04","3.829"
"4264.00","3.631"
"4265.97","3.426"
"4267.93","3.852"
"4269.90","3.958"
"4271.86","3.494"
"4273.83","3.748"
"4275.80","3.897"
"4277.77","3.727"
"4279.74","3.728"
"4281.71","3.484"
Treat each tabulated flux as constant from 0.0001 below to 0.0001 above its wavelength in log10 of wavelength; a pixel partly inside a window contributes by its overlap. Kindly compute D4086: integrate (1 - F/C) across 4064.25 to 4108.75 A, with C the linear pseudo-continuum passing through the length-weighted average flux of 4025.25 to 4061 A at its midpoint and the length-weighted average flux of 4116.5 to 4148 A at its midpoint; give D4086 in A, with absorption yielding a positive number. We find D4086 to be 3.80 A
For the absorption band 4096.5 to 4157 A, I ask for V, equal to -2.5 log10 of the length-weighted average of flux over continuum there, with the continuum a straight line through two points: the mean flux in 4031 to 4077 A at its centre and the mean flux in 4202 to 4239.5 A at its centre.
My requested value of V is 0.08 mag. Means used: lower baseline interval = 4.14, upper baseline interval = 3.84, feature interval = 3.71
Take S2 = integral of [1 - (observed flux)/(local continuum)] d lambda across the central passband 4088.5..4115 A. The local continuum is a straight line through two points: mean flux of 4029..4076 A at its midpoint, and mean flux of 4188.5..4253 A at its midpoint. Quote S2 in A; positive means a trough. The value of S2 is 3.9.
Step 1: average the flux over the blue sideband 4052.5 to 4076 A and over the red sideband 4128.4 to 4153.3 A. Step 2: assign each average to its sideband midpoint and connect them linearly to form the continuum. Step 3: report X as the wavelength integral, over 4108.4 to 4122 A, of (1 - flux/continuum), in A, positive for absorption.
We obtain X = 1.7 A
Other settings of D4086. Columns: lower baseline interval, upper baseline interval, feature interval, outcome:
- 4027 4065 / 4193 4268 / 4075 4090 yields 2.2 A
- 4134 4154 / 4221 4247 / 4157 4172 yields 0.4 A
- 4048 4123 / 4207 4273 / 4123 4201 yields -0.6 A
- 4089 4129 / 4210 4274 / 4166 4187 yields 0.3 A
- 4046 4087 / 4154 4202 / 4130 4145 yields 0.4 A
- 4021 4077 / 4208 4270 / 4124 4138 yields 1.1 A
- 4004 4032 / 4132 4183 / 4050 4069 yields 0.0 A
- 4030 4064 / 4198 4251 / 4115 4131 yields 0.9 A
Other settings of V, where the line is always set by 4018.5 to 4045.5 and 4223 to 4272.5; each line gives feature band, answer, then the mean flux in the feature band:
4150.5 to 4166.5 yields 0.02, 3.88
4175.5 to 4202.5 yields 0.00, 3.86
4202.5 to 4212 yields 0.04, 3.7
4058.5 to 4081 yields 0.06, 3.92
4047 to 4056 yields 0.01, 4.17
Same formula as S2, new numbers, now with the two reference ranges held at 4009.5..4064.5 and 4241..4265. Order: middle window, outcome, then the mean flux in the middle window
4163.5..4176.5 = 1.1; 3.6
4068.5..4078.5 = 0.2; 4.07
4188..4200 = -0.2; 3.93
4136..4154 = 0.3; 3.91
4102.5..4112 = 1.9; 3.26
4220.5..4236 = -0.7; 3.95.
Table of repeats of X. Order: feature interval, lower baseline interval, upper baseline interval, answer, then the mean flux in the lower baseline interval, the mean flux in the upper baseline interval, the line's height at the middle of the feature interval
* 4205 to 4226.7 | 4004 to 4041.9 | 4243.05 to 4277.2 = -0.7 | 4.2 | 3.73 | 3.82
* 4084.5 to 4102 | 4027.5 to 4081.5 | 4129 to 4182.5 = 1.7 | 4.1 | 3.76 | 3.97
